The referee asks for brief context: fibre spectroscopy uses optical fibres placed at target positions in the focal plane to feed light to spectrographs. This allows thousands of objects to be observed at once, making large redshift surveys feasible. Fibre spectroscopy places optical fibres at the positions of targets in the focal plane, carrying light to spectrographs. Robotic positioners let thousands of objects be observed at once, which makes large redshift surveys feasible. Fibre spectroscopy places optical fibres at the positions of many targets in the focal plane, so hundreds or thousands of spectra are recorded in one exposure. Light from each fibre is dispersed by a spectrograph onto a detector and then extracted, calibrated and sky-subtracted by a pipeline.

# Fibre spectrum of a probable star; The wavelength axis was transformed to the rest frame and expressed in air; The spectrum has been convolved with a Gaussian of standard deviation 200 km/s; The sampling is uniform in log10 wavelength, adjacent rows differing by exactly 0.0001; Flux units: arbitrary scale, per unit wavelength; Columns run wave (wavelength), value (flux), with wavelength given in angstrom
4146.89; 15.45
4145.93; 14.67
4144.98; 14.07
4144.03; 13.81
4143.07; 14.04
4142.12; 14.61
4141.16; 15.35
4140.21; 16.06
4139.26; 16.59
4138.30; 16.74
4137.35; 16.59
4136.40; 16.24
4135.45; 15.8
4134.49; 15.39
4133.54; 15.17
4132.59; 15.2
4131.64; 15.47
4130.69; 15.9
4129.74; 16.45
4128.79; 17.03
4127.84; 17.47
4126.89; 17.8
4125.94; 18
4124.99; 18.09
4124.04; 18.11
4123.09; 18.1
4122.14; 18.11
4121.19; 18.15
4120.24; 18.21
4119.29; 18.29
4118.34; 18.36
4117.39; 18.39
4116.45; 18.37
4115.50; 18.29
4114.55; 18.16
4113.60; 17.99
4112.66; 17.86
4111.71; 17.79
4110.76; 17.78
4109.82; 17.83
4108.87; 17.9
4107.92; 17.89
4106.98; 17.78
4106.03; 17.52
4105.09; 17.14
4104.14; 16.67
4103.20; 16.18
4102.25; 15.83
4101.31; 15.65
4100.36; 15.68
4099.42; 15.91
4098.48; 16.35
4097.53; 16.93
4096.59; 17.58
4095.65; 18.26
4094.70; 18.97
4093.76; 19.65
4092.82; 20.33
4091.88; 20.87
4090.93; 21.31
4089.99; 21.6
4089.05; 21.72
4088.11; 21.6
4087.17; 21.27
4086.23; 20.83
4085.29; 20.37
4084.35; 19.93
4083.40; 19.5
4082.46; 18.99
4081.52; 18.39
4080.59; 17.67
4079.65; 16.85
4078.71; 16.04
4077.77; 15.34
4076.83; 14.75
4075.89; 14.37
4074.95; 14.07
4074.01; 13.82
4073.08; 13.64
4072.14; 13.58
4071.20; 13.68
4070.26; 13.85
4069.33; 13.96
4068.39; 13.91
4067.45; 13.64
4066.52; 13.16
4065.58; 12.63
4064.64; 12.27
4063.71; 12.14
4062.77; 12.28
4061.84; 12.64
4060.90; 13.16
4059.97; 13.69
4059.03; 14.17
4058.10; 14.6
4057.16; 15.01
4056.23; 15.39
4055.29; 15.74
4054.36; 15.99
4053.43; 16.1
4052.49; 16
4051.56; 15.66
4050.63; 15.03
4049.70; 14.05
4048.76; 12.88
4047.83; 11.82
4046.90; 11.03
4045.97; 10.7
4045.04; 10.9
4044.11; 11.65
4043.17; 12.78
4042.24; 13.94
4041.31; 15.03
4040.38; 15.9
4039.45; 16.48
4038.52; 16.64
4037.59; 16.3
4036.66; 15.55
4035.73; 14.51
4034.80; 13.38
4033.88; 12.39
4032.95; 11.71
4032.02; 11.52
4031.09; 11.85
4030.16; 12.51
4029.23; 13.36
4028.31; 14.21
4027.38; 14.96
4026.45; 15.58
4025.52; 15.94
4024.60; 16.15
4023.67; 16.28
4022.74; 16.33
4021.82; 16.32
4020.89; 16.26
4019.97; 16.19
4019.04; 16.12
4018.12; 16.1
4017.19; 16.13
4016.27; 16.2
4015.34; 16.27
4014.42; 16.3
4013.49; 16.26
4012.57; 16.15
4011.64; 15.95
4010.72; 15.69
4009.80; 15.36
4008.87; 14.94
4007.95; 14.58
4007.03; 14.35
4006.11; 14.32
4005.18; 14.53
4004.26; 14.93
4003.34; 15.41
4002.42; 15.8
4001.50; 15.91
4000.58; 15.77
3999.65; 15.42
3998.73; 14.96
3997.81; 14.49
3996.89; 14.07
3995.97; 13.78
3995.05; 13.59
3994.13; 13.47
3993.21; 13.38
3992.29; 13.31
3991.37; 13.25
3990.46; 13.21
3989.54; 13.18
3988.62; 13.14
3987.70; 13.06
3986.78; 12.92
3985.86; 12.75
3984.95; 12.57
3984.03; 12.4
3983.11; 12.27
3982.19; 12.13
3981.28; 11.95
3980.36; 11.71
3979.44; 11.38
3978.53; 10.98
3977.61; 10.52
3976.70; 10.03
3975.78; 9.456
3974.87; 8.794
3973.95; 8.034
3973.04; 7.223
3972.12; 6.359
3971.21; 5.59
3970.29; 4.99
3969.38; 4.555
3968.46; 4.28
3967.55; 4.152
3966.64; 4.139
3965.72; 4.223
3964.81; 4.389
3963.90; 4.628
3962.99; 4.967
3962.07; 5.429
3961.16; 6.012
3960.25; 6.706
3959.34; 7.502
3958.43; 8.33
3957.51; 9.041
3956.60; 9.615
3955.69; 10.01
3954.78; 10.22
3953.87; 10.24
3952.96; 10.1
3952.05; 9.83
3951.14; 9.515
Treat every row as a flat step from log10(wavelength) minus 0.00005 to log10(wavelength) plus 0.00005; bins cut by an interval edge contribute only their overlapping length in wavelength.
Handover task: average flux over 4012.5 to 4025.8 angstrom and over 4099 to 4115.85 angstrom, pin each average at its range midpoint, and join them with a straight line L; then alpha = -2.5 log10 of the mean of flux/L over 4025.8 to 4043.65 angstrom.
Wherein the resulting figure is 0.16 mag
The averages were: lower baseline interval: 16.2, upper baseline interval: 17.2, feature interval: 14.1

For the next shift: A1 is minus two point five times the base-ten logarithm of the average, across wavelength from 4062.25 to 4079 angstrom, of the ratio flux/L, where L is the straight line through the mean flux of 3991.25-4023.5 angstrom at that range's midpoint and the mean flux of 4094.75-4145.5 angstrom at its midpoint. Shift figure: 0.18 mag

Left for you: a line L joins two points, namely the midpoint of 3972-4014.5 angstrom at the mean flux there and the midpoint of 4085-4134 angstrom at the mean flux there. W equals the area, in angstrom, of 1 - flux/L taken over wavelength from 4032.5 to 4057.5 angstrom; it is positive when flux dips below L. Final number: 2.0 angstrom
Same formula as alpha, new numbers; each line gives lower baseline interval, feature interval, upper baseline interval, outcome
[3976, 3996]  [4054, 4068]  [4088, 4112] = 0.18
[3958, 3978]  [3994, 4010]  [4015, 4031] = -0.23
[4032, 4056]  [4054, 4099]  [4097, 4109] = -0.06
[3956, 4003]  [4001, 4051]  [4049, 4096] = -0.12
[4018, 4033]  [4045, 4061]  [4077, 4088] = 0.18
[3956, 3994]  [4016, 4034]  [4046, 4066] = -0.23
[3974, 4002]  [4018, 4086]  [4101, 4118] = 0.04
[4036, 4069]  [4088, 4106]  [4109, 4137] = -0.14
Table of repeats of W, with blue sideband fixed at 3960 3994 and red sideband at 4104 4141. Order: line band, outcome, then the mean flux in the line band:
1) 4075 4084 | -1.1 angstrom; 16.8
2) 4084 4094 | -3.6 angstrom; 20.9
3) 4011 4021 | -4.2 angstrom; 16.2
